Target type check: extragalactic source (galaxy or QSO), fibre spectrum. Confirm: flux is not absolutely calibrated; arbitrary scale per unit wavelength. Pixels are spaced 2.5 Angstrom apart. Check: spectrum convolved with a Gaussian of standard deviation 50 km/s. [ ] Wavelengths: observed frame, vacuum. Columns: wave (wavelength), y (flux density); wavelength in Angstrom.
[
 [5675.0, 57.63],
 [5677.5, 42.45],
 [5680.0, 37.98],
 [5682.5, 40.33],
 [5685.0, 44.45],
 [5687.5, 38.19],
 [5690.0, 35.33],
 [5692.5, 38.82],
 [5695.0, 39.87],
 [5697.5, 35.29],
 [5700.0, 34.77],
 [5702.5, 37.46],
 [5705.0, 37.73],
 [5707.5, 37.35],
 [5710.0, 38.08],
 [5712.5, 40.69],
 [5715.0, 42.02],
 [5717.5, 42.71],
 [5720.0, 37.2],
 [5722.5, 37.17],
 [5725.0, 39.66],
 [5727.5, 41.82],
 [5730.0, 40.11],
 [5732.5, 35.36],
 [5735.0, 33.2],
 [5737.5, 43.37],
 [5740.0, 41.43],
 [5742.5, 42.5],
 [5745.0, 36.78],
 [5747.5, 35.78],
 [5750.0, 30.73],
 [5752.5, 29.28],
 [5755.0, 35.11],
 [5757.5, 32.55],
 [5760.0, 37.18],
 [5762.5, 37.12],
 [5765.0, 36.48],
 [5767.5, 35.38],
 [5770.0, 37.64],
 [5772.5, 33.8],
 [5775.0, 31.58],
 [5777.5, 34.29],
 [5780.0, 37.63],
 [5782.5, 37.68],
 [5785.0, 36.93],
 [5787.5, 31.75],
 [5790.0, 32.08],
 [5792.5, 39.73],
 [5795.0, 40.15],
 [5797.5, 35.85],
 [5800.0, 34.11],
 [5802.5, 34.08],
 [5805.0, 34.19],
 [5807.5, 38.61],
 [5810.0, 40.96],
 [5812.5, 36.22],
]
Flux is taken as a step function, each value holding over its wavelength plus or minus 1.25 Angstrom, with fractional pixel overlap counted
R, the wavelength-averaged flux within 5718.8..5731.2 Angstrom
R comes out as 39.2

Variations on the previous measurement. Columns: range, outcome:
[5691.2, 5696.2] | 39.3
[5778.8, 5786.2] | 37.4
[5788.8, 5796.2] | 37.3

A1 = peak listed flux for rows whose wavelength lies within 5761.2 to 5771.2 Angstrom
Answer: 37.64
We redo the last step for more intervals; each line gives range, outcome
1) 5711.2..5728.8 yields 42.71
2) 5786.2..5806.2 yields 40.15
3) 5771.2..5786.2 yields 37.68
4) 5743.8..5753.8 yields 36.78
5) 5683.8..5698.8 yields 44.45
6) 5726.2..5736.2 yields 41.82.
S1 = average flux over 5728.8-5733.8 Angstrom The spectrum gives 37.7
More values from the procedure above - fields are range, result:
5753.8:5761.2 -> 34.9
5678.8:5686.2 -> 40.9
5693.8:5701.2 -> 36.6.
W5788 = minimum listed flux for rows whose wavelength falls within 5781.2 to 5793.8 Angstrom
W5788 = 31.75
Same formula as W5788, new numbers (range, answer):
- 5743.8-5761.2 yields 29.28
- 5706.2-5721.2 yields 37.2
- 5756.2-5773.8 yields 32.55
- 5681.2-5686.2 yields 40.33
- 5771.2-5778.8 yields 31.58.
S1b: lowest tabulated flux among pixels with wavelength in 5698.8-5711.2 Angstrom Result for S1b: 34.77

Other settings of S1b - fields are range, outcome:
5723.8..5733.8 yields 35.36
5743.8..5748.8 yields 35.78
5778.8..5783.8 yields 37.63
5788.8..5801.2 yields 32.08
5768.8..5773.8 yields 33.8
